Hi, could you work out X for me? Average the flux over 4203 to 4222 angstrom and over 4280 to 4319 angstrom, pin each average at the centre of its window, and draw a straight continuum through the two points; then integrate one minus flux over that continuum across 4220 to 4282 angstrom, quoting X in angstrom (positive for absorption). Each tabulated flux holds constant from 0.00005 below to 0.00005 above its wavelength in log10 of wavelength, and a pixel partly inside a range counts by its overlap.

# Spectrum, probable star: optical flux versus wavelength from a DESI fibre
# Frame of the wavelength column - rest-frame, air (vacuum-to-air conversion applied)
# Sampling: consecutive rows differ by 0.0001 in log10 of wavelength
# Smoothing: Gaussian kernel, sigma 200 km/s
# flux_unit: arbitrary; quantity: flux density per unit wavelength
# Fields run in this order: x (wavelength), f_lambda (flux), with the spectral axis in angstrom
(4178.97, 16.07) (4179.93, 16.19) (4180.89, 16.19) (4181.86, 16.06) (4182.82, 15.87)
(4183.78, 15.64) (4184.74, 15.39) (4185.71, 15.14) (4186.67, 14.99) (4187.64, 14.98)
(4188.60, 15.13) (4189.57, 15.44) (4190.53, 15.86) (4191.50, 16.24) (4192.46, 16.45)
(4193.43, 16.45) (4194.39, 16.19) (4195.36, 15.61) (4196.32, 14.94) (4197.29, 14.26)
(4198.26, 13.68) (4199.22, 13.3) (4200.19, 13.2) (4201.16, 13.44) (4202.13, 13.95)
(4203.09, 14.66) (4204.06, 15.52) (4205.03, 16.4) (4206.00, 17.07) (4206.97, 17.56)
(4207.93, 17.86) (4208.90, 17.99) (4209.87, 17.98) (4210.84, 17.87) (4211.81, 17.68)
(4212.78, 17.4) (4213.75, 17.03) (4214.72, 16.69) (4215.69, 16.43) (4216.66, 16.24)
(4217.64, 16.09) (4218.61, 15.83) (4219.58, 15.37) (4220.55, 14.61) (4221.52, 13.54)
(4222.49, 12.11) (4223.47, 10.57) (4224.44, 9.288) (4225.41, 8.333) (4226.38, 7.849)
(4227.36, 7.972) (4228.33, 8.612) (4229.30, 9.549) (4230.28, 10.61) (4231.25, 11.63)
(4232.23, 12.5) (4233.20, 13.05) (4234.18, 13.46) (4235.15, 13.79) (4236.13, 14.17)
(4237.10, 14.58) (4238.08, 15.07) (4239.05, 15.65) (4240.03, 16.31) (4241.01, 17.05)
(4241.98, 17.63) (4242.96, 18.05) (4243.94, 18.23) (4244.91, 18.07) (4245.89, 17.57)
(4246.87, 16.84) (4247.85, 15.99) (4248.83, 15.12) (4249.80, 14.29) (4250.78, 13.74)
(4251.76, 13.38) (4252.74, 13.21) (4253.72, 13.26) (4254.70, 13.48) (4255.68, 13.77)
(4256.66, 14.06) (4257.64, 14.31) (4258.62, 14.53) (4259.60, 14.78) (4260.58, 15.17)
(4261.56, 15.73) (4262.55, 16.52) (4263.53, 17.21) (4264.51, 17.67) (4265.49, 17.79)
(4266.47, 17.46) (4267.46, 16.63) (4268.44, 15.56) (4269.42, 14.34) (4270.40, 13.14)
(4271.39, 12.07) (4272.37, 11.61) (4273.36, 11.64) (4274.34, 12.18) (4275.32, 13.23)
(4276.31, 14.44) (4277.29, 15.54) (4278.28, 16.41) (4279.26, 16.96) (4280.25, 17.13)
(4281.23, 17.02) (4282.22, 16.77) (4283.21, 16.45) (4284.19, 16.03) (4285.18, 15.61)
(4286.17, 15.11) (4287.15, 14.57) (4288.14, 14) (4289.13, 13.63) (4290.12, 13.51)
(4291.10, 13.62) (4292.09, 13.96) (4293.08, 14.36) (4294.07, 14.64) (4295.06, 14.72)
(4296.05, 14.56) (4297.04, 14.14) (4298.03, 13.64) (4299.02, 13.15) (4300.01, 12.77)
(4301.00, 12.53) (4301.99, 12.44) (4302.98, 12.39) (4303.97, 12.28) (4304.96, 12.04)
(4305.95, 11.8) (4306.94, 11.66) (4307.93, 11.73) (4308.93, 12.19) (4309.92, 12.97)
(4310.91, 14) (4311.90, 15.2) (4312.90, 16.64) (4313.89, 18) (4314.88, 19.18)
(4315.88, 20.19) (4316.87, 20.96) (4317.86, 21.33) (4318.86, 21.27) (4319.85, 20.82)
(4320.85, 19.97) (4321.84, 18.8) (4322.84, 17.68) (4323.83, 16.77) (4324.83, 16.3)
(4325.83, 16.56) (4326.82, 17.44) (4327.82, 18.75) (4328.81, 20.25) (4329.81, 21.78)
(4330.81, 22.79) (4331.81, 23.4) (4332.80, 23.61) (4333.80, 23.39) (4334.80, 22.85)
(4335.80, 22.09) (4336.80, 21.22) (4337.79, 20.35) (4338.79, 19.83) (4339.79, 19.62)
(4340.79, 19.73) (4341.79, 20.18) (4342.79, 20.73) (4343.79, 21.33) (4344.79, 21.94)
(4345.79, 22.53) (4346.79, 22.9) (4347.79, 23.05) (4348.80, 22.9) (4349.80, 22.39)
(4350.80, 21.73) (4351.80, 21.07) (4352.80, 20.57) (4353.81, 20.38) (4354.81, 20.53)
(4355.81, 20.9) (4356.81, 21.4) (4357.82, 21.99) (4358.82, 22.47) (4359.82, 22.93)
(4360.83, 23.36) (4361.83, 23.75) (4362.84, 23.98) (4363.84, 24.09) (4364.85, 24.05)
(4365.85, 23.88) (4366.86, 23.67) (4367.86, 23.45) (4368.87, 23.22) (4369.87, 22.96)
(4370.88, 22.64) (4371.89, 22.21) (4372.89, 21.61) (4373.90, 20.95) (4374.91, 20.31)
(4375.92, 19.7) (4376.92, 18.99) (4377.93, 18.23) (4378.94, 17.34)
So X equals 6.0 angstrom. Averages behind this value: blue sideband 16.5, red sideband 14.9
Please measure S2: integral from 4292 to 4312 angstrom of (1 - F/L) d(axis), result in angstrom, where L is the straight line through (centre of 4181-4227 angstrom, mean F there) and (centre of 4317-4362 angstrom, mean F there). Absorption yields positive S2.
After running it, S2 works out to 6.4 angstrom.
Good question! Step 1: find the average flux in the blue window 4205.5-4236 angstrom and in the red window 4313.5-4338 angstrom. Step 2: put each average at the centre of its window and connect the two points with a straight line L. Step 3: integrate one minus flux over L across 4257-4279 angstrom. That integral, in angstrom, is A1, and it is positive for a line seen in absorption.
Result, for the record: 2.4 angstrom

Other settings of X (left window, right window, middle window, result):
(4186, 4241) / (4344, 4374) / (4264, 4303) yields 7.8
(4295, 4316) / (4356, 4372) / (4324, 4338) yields -2.1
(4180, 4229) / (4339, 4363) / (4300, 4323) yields 4.7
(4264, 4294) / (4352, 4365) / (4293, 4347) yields 3.3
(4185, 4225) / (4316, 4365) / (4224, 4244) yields 4.5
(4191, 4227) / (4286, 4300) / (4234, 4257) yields -1.2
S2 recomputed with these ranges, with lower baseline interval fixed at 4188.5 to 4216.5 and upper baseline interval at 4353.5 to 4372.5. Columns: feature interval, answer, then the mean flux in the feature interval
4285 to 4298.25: 3.7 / 14.3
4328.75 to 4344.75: 0.1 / 21.5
